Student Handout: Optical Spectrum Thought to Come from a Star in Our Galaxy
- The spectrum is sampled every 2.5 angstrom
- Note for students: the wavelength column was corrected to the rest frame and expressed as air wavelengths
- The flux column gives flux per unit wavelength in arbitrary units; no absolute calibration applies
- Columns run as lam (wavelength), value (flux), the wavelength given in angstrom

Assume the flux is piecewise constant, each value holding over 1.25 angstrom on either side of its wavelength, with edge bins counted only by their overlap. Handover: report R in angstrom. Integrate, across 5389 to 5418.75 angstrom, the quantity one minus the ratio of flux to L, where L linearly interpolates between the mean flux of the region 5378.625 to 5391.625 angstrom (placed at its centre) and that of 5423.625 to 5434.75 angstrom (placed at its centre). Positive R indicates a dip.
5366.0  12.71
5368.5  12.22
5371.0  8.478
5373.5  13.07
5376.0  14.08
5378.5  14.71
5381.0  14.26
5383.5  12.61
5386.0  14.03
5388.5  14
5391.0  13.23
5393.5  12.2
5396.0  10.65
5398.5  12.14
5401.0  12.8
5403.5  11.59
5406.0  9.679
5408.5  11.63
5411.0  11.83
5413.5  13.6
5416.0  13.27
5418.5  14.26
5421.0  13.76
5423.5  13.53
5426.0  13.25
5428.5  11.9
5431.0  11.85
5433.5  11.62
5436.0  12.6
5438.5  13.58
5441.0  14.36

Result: 2.0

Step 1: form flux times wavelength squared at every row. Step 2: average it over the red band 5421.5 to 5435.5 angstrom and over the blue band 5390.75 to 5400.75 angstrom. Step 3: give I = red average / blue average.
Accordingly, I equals 1.1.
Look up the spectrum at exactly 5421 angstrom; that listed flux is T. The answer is 13.76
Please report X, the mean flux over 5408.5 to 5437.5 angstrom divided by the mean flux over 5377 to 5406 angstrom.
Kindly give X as 1.0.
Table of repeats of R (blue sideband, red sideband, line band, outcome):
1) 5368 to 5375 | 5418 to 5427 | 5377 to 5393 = -2.5 angstrom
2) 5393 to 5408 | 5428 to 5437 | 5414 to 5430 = -2.0 angstrom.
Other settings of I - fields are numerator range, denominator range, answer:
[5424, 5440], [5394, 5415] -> 1.08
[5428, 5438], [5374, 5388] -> 0.89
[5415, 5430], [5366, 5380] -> 1.08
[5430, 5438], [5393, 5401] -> 1.05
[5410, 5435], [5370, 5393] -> 0.99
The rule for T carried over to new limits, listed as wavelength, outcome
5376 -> 14.08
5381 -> 14.26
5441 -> 14.36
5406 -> 9.679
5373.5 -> 13.07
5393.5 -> 12.2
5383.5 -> 12.61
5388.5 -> 14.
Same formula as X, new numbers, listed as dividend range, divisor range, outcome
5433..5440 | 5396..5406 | 1.09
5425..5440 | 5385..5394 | 0.93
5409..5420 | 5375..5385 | 0.94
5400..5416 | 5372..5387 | 0.87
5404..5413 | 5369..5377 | 0.95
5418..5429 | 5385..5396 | 1.03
